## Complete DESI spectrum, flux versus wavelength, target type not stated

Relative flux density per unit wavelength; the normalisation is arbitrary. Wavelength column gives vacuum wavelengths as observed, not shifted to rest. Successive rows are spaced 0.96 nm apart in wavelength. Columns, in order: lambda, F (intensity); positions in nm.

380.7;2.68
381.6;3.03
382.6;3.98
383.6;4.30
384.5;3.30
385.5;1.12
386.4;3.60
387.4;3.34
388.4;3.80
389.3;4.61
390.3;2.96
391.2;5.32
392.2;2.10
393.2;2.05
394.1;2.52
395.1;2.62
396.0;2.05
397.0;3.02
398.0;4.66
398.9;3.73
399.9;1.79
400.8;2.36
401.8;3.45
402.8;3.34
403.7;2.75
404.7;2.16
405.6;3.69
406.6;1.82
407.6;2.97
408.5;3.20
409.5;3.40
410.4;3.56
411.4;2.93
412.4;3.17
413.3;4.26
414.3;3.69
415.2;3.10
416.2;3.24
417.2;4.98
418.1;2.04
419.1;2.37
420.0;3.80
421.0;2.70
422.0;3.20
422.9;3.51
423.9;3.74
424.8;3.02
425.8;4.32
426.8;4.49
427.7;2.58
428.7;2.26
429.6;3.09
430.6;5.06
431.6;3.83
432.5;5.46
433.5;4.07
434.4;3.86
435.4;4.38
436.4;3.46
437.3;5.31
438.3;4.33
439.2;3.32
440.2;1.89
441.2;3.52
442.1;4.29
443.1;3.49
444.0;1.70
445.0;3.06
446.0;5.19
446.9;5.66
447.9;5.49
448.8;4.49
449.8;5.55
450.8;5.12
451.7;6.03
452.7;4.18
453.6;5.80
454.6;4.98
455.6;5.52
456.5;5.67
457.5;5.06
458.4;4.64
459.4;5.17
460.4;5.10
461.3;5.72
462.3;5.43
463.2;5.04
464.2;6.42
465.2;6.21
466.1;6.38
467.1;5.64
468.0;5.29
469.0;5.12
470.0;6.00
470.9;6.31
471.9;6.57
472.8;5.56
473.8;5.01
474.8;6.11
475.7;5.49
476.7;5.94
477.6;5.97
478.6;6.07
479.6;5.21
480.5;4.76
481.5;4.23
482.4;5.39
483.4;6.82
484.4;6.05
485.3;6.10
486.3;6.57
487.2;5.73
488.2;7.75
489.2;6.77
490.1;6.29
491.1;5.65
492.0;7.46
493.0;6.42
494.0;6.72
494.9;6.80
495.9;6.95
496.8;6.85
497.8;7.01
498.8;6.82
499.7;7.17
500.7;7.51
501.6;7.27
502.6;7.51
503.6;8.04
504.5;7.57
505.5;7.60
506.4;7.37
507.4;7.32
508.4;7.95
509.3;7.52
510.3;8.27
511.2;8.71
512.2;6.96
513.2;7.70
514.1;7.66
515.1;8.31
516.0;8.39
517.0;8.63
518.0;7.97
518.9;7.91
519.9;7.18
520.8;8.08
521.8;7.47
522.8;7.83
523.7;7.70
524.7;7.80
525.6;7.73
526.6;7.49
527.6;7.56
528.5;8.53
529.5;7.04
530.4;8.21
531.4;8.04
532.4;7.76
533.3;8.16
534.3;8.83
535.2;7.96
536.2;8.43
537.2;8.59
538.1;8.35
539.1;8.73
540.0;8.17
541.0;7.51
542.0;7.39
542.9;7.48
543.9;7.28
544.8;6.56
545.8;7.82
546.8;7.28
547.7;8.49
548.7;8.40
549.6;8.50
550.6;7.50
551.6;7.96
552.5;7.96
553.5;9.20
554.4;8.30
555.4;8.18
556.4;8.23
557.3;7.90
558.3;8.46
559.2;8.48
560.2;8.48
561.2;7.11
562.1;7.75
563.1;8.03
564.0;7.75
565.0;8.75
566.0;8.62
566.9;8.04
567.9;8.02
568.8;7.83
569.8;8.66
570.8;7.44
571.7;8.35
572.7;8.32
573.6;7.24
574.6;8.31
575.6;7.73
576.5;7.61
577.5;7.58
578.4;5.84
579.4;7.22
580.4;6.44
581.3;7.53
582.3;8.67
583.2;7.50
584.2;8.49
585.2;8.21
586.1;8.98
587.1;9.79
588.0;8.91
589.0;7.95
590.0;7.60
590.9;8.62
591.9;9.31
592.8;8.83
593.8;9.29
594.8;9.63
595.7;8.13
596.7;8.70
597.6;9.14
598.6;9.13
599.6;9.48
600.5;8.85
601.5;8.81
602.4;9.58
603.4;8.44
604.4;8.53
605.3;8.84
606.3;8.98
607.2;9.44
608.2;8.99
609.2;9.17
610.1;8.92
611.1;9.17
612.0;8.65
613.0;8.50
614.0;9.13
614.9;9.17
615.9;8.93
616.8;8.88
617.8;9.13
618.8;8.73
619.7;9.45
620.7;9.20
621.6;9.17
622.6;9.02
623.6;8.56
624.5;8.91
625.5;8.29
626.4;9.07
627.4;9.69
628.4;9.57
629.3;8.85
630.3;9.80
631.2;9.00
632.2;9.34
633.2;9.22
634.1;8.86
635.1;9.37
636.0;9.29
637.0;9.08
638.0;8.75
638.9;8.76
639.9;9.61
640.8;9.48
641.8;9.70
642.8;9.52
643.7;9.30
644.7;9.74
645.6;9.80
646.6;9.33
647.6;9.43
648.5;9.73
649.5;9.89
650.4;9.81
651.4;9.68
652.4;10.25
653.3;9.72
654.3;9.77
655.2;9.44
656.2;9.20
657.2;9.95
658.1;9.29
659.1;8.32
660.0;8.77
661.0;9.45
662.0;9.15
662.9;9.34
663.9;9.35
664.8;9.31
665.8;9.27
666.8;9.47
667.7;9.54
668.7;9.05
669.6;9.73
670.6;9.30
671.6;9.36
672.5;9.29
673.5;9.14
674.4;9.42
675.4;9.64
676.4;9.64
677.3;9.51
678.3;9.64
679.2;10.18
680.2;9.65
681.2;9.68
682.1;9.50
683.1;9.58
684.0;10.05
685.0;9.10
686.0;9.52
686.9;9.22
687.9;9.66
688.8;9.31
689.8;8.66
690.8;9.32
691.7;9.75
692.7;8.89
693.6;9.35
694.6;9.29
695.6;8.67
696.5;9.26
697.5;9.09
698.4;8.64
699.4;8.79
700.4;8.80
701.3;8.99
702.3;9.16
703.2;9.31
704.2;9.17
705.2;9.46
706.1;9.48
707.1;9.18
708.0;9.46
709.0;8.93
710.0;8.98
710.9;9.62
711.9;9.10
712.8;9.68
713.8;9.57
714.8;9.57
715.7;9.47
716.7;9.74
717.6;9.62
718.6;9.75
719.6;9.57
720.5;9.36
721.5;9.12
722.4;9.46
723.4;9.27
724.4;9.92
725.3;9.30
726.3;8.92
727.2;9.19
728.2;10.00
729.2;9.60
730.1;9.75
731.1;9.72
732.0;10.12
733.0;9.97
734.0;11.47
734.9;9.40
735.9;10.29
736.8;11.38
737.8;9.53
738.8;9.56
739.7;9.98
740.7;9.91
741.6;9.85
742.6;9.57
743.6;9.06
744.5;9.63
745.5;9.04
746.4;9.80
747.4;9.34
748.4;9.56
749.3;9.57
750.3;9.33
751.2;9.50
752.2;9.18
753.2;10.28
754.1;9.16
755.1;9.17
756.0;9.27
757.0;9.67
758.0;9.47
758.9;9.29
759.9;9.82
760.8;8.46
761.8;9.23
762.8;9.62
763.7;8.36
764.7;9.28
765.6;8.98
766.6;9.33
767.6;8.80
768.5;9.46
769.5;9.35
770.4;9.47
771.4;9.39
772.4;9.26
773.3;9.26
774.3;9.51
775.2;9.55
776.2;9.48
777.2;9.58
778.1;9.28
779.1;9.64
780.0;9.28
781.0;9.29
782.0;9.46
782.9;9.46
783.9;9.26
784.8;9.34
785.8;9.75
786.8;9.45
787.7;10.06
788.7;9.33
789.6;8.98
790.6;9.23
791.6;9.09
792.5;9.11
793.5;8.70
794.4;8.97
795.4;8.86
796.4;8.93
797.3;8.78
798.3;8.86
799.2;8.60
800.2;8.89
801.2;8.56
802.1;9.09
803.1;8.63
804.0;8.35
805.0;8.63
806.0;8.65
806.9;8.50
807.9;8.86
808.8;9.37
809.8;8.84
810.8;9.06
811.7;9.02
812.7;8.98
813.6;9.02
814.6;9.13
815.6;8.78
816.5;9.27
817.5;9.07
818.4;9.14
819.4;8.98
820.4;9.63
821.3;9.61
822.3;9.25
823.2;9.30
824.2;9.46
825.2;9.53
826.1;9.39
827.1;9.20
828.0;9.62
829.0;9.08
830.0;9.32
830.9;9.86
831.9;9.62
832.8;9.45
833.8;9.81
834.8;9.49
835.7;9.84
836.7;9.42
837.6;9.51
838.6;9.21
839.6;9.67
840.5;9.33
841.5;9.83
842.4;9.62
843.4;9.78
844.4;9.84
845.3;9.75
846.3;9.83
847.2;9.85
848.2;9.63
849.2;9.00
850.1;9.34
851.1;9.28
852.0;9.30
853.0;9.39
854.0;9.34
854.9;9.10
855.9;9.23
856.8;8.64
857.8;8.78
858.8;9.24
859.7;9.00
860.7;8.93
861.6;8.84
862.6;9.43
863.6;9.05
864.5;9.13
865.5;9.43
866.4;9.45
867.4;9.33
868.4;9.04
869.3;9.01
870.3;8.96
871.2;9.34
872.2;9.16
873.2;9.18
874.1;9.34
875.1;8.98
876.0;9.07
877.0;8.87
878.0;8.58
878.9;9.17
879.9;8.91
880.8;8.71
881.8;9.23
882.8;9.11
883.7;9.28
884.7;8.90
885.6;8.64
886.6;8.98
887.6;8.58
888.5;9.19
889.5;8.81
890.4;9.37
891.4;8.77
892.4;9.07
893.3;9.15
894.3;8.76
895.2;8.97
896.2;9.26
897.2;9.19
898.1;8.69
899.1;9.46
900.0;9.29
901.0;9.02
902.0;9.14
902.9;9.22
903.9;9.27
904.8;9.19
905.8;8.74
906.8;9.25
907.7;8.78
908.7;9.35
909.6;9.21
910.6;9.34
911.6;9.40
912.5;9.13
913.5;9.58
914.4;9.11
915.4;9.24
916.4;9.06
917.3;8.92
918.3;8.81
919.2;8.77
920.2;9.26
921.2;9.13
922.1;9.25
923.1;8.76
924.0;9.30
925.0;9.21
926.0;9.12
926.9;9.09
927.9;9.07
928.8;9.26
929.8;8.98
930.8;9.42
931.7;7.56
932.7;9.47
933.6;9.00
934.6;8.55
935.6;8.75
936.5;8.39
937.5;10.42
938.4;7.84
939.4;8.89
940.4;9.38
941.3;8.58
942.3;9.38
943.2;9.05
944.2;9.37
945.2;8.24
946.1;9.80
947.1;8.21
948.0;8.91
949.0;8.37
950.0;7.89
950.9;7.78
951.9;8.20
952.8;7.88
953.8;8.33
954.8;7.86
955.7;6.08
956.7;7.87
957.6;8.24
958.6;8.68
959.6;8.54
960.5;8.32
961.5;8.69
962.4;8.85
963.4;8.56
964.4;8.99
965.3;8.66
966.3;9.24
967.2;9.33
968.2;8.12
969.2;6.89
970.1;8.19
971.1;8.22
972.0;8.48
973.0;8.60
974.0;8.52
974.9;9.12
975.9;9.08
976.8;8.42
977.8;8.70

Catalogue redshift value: 0.12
